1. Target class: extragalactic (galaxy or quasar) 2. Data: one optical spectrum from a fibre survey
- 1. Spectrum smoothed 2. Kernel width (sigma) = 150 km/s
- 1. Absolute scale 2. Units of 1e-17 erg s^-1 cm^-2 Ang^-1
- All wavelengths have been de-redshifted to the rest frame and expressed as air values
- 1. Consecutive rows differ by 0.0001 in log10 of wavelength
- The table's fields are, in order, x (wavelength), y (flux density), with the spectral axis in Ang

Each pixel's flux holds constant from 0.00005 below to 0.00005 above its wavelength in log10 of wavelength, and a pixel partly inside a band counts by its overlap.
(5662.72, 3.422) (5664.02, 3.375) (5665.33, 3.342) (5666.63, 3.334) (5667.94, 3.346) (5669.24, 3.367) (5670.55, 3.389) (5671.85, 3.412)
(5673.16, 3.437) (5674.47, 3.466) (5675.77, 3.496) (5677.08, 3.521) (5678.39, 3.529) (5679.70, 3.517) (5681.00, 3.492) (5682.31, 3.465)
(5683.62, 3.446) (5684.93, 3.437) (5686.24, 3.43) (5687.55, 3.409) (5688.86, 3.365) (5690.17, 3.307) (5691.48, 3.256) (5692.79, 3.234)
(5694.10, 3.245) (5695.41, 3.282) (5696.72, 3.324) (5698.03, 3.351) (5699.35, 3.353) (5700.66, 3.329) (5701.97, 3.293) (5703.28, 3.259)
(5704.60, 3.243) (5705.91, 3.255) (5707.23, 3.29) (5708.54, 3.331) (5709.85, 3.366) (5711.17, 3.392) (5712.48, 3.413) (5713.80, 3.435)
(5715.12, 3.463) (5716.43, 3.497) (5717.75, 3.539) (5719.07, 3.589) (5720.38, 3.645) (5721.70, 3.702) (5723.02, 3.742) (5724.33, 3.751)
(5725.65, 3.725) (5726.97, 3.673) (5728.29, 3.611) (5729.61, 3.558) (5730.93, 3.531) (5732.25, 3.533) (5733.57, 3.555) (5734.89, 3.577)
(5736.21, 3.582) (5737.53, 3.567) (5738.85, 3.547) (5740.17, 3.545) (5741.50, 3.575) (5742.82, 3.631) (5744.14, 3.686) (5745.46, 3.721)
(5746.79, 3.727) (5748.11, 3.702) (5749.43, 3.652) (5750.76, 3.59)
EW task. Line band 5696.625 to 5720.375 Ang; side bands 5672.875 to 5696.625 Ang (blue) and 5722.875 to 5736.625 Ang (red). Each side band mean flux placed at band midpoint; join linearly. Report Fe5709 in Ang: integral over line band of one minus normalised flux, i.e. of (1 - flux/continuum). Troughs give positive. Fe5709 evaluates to 0.92 Ang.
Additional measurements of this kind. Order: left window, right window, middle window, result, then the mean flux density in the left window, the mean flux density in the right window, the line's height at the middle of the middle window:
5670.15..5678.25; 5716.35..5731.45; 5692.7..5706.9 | 1.0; 3.46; 3.64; 3.55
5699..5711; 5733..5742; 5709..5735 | -0.9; 3.31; 3.56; 3.44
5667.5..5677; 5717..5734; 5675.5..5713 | 1.5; 3.43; 3.63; 3.51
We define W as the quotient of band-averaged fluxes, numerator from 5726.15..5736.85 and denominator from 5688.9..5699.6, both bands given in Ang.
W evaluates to 1.1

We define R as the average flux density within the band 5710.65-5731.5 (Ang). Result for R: 3.58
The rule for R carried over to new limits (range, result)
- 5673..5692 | 3.44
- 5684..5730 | 3.43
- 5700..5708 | 3.28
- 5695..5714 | 3.33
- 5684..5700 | 3.33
